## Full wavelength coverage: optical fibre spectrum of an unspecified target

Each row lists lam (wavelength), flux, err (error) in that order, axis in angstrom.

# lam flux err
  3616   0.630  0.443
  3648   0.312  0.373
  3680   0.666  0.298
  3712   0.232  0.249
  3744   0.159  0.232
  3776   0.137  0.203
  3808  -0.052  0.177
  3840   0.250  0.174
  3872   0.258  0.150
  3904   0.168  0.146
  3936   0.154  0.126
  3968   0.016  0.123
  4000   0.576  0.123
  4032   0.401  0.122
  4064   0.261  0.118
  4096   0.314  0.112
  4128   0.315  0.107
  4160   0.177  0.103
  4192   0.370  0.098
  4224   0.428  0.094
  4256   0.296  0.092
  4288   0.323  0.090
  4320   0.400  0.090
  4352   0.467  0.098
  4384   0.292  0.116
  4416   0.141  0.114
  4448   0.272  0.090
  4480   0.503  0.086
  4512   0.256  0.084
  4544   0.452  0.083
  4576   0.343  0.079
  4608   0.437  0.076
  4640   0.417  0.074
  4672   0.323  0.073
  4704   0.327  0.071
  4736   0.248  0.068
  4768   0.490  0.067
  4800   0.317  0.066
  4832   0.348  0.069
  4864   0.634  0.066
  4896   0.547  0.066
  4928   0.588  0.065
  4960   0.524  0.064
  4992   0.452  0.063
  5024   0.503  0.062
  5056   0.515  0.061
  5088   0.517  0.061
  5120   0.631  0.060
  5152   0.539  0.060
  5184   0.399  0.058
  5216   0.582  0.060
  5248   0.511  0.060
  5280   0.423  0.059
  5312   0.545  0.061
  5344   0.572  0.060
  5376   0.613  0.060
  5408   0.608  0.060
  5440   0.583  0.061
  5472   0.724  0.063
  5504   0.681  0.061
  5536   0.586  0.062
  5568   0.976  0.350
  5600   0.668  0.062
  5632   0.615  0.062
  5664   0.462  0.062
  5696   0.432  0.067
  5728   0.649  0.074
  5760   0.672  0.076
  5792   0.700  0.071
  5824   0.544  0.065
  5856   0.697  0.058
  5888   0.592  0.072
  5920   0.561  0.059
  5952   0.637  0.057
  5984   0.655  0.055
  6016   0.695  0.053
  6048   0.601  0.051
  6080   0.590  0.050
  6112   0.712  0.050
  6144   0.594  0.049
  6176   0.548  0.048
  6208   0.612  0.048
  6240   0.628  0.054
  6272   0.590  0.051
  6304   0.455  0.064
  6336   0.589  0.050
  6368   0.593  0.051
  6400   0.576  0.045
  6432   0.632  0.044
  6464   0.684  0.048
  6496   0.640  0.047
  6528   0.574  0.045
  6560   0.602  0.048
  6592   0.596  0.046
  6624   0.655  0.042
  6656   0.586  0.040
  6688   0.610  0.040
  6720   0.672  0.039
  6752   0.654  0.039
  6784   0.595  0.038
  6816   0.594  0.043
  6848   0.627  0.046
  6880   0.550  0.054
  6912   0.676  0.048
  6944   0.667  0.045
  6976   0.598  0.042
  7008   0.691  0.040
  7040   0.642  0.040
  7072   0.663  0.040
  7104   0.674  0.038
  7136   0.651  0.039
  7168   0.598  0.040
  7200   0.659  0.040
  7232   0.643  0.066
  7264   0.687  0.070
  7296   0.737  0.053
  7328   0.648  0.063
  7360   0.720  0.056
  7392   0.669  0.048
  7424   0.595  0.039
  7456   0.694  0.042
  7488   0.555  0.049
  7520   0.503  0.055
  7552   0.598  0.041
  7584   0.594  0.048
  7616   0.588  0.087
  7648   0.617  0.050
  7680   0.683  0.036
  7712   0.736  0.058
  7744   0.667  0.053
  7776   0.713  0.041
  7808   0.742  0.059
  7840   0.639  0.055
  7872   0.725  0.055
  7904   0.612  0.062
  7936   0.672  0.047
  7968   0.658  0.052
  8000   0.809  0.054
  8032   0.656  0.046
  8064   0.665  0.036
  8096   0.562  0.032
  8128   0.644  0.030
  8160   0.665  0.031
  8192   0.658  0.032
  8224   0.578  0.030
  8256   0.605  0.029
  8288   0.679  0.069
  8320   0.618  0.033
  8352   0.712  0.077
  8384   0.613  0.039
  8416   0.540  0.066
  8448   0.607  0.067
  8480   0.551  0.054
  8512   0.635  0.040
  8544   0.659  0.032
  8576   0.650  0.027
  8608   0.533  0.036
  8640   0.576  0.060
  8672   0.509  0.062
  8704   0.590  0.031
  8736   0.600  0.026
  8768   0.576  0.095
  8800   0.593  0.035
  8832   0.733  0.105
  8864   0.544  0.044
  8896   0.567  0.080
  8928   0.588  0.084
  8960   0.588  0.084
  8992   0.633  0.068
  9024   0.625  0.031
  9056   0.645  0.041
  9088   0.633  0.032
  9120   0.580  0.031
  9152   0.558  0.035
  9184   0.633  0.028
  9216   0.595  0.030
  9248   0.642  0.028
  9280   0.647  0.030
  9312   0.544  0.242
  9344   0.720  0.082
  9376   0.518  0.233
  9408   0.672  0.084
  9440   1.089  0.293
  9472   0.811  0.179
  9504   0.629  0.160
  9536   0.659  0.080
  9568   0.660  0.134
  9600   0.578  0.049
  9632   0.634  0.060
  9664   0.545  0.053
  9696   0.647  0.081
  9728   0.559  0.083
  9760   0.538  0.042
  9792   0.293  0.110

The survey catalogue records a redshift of 0.22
